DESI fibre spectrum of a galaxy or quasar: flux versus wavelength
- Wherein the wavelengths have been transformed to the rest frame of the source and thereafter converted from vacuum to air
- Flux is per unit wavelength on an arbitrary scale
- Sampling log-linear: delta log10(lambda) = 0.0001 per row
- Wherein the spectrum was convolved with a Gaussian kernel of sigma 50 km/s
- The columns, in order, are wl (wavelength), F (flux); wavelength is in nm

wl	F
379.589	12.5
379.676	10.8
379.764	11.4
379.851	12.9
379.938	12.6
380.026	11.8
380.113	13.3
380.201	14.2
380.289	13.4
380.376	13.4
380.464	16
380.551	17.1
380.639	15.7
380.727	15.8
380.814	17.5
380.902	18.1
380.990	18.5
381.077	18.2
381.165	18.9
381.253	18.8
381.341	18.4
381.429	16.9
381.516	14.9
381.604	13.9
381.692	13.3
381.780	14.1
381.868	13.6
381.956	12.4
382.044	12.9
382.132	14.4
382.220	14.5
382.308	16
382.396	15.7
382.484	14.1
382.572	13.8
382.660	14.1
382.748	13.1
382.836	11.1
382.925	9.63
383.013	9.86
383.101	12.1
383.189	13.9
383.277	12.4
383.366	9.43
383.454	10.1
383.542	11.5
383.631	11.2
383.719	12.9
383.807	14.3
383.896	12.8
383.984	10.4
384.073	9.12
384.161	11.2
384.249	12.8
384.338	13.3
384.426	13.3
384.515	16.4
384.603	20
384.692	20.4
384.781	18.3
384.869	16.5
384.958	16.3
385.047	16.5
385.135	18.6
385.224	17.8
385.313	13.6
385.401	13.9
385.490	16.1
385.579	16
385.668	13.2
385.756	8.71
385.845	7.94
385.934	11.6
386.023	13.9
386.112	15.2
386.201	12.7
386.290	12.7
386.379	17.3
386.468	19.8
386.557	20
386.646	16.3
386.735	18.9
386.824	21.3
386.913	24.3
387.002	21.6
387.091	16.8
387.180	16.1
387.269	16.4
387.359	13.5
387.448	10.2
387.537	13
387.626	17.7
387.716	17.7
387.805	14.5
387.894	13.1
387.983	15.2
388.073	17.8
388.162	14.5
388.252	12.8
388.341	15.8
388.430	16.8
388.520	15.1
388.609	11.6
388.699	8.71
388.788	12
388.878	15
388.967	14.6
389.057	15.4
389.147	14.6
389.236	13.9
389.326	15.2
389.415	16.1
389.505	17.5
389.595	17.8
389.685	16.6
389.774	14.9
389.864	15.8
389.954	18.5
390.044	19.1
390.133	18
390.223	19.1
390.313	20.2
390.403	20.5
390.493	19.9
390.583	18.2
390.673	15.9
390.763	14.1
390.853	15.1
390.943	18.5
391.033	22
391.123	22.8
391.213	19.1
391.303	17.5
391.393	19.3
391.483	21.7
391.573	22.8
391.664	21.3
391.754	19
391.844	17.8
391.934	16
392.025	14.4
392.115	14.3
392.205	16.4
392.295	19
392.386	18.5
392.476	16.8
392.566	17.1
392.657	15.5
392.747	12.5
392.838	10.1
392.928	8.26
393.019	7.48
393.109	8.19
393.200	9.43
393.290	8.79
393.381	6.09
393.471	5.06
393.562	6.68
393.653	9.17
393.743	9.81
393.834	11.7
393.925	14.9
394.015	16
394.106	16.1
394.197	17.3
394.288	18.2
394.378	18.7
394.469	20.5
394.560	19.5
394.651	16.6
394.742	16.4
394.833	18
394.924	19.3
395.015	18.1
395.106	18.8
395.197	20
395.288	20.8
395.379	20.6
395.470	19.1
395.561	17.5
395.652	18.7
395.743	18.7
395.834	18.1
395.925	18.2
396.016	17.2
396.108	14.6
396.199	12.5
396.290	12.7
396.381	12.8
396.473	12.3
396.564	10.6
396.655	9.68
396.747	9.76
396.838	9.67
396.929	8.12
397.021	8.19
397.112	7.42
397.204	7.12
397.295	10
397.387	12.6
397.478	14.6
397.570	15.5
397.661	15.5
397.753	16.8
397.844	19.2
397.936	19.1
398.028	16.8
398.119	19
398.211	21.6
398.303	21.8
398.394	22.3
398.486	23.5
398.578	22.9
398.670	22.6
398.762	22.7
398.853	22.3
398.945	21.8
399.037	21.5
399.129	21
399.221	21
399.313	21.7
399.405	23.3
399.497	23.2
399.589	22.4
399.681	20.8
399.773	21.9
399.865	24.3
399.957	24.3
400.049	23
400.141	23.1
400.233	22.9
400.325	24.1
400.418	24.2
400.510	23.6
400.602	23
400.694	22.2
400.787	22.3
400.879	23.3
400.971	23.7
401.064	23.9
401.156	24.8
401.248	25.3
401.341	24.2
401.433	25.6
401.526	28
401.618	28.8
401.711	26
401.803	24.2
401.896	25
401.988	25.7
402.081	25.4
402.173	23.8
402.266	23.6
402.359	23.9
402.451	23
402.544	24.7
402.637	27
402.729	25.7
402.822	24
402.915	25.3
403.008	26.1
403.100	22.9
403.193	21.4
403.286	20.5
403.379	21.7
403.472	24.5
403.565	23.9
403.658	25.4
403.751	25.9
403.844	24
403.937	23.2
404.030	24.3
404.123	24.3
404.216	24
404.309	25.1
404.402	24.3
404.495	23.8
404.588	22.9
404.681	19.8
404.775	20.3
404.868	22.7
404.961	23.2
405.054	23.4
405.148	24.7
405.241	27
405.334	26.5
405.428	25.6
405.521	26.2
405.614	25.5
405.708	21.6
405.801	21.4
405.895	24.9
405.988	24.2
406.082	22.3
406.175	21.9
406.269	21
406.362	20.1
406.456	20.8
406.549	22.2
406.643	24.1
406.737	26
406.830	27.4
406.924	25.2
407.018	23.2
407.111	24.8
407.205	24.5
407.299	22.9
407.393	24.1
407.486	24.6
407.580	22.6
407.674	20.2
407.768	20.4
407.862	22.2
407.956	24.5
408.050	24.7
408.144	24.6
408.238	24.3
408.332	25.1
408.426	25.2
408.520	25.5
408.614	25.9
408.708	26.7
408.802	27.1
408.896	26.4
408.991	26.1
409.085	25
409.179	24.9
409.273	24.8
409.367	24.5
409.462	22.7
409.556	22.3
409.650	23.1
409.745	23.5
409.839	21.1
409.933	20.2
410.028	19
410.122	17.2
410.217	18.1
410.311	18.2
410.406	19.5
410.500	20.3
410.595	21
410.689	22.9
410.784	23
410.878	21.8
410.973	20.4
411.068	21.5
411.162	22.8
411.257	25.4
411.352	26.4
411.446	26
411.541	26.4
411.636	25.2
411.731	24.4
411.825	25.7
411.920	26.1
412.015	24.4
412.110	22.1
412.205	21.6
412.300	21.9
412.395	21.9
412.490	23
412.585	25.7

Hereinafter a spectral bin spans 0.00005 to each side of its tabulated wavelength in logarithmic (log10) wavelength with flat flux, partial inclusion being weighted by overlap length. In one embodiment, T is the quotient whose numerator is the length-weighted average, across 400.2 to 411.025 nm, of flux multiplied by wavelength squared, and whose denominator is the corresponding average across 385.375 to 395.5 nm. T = 1.61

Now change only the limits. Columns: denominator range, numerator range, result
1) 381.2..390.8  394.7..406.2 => 1.51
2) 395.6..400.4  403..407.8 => 1.37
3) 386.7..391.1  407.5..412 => 1.58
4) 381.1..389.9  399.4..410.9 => 1.77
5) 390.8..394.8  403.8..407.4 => 1.65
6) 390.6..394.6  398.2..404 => 1.62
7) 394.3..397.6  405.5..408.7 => 1.66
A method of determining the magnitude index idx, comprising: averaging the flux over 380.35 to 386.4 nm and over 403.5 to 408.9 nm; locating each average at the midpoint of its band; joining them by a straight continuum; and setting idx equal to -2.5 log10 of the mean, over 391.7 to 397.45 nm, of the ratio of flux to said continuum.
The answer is 0.32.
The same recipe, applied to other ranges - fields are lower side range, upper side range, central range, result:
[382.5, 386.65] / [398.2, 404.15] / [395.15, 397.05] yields 0.36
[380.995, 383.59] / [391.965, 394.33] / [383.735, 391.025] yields -0.18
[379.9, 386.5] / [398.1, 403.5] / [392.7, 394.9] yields 0.48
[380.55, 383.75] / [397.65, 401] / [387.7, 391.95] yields 0.05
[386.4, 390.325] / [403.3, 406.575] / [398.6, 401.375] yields -0.08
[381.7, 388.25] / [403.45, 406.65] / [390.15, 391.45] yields -0.10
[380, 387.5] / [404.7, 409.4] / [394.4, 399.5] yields 0.17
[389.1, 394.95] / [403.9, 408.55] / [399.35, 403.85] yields -0.14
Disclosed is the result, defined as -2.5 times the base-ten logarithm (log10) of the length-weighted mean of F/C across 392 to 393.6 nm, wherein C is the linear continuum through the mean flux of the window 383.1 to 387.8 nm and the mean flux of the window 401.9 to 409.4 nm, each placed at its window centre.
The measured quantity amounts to 0.46 mag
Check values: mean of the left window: 14.9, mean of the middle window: 11.9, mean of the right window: 24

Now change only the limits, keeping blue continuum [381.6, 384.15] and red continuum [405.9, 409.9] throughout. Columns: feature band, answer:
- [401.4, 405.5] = -0.12 mag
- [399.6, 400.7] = -0.14 mag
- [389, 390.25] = -0.06 mag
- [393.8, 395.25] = 0.02 mag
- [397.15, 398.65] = 0.12 mag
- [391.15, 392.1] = -0.14 mag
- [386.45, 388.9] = -0.09 mag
